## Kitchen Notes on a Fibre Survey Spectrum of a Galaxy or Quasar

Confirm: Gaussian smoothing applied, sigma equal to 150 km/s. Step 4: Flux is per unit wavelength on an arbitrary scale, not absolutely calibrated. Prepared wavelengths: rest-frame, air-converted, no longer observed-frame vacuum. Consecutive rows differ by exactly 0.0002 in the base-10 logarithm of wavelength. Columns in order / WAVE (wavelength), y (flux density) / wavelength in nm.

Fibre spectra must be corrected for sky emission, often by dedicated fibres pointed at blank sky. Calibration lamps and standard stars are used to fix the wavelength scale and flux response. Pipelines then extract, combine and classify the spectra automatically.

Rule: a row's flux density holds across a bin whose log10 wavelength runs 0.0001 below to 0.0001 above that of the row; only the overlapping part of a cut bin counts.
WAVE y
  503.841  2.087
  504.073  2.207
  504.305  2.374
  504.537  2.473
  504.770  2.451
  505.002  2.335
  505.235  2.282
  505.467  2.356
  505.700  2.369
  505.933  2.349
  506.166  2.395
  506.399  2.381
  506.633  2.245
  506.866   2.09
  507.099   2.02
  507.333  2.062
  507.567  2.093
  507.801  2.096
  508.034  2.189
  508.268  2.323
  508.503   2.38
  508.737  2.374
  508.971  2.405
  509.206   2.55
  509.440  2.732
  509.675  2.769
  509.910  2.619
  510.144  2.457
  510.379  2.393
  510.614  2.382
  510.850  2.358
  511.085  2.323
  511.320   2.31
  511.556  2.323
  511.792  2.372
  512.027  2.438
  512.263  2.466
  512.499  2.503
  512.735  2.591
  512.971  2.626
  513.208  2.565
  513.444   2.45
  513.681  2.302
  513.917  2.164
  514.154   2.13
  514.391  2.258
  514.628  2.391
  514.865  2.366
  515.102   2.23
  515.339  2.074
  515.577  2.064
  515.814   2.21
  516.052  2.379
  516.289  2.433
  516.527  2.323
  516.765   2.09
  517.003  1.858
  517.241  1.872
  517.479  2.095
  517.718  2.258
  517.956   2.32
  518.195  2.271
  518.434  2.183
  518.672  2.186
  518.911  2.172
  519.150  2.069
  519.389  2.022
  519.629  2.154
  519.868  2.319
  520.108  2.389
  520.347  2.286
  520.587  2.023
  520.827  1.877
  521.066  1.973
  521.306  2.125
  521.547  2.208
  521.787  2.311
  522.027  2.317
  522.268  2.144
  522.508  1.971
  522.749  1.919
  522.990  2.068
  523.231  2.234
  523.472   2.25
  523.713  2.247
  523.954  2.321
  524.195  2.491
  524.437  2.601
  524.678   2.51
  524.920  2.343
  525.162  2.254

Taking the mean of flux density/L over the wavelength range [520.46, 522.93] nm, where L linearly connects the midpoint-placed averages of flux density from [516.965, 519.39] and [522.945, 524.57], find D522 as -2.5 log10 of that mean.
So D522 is 0.09 mag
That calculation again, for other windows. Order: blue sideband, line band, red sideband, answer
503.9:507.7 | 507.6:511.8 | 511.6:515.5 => -0.04 mag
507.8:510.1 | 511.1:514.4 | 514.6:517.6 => -0.04 mag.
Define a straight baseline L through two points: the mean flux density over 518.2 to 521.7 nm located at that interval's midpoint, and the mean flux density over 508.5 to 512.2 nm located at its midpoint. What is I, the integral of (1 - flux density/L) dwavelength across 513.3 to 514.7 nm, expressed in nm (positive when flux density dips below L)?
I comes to 0.03 nm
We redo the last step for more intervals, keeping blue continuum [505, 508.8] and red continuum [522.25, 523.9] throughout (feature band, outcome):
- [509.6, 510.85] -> -0.15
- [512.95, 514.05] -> -0.10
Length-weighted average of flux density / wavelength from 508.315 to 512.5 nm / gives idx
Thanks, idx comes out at 2.45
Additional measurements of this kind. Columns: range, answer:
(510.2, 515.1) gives 2.38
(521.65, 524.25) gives 2.2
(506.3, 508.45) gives 2.17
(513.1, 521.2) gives 2.2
